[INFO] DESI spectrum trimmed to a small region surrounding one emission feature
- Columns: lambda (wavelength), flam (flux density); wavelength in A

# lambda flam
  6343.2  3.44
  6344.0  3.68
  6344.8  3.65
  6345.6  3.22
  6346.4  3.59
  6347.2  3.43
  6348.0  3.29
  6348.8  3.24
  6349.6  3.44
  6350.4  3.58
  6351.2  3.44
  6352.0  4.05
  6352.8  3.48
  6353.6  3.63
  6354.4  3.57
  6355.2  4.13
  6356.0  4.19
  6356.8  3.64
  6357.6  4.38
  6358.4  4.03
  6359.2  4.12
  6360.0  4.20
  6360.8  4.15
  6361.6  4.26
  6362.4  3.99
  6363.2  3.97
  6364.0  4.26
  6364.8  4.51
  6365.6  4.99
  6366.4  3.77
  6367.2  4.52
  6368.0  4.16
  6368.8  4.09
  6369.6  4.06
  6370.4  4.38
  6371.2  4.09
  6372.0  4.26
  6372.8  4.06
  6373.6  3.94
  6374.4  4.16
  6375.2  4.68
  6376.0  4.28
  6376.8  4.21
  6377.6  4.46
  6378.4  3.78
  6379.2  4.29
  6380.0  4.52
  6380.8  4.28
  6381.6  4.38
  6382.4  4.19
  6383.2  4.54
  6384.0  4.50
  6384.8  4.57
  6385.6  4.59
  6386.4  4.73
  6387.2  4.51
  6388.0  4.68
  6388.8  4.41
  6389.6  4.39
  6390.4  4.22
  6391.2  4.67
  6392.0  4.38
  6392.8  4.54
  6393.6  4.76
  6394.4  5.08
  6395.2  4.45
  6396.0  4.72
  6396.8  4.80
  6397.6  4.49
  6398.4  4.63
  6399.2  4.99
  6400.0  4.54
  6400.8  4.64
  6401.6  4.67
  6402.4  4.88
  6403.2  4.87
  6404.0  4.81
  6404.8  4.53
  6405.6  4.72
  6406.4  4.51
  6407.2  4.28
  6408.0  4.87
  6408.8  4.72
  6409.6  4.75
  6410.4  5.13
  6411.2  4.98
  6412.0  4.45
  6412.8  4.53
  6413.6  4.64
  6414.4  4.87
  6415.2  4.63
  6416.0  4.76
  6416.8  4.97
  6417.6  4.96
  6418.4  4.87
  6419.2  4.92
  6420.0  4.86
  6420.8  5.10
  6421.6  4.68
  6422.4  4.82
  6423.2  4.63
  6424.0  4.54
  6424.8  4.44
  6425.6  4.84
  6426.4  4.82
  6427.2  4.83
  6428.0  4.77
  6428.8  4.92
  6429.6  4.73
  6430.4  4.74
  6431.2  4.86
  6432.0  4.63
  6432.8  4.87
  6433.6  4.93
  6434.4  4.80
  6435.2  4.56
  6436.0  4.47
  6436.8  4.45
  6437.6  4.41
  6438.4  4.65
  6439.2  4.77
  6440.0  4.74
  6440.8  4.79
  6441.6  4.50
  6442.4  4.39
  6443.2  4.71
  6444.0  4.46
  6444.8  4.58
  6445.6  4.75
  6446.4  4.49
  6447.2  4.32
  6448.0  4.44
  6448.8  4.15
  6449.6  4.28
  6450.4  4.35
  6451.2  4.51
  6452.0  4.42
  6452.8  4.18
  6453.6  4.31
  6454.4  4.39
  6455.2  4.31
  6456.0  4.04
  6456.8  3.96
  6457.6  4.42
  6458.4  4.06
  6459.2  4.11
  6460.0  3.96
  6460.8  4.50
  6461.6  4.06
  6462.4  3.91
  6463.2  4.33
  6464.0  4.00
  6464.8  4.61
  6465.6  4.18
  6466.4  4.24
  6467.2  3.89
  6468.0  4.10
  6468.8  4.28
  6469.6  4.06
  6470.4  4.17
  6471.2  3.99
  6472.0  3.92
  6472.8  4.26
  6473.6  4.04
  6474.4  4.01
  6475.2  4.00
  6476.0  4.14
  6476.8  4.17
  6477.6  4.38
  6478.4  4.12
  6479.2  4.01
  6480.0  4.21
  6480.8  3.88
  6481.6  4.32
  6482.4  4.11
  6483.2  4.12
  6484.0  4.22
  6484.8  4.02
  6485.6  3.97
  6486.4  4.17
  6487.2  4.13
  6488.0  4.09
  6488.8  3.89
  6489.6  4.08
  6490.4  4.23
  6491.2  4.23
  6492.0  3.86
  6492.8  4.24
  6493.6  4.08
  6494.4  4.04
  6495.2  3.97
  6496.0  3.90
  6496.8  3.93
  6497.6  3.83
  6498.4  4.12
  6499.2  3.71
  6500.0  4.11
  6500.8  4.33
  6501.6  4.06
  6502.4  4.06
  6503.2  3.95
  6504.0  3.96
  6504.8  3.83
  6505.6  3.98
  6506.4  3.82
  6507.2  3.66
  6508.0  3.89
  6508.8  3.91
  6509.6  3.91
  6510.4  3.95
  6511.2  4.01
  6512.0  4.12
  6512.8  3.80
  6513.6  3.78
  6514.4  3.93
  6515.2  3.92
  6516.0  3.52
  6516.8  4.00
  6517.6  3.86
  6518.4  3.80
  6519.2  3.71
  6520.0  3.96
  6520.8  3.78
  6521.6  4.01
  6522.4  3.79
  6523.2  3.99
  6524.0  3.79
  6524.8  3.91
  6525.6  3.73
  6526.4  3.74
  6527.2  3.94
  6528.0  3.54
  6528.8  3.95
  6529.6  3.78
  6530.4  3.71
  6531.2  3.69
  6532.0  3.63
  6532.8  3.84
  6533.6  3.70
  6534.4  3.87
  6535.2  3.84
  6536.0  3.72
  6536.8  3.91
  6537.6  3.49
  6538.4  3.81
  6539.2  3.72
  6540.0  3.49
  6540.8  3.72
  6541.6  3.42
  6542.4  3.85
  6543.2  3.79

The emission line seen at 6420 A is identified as C IV 1549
